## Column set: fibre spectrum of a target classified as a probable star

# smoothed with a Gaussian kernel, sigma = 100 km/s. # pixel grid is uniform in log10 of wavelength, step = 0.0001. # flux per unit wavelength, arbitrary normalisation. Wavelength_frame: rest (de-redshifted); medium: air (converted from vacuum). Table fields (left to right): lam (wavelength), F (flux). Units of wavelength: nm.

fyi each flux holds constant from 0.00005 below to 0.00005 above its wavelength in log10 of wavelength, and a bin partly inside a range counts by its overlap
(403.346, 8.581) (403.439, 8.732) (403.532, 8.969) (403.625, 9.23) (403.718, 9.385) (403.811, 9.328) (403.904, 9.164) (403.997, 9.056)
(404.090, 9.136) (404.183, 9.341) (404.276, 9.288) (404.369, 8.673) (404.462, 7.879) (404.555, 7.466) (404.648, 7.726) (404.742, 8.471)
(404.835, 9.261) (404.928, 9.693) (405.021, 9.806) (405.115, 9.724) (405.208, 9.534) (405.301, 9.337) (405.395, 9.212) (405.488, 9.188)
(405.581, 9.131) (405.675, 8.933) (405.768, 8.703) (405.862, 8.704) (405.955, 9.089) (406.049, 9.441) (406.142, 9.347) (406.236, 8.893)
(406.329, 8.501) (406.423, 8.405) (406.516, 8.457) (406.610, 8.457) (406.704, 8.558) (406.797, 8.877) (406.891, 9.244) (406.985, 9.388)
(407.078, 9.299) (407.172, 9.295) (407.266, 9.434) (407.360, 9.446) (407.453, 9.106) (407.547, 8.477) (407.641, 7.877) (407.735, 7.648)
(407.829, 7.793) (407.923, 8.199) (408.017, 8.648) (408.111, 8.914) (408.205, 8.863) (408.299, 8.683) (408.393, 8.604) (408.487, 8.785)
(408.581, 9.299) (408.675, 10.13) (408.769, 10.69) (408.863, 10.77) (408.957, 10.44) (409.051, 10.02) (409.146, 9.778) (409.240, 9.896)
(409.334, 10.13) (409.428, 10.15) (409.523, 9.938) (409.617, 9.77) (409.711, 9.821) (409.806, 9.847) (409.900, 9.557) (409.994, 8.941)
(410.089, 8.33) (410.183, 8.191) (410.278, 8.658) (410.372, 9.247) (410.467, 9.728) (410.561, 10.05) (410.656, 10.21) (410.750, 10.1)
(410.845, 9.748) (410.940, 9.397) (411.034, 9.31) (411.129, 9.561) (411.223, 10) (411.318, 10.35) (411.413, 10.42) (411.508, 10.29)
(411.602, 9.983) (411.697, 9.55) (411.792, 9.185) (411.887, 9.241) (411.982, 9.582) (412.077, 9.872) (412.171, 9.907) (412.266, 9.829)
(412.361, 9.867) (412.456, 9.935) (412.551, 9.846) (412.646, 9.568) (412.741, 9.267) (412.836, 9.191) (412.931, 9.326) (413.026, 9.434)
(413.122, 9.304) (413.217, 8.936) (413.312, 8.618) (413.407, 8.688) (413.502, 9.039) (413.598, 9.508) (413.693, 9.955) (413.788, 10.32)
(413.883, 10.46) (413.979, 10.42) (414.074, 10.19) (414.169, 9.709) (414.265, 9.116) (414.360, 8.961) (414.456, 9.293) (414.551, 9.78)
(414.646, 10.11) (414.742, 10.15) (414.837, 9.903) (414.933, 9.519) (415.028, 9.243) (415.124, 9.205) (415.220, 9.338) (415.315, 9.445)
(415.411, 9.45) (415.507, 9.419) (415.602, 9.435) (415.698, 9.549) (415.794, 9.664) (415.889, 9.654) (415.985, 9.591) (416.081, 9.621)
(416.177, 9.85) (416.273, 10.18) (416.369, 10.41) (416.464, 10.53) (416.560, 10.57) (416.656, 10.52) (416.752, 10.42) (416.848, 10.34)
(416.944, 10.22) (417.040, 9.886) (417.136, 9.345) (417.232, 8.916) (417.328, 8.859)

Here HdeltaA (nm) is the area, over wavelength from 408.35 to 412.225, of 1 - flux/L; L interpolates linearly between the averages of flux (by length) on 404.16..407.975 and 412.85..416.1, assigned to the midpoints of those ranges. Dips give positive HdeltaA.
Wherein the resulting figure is -0.21 nm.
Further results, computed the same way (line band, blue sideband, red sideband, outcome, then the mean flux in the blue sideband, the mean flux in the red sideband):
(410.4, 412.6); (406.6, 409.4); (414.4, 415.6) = -0.11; 9.18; 9.56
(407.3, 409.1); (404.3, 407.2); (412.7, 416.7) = 0.01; 8.93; 9.64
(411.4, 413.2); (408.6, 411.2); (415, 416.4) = 0.01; 9.72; 9.59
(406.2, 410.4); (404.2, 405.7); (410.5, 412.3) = 0.12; 8.96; 9.82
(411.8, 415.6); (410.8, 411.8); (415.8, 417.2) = 0.14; 9.82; 10.1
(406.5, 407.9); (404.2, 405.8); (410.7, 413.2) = 0.07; 8.95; 9.69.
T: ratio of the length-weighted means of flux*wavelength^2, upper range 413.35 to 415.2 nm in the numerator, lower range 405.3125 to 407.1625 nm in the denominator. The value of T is 1.12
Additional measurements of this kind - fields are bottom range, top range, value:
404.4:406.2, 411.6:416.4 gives 1.12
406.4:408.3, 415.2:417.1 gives 1.19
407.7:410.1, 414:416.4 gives 1.06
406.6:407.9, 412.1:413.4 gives 1.11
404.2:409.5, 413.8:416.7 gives 1.12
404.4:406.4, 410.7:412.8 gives 1.13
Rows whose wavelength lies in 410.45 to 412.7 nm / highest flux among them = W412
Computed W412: 10.42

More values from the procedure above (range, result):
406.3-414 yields 10.77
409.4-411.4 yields 10.35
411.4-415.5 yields 10.46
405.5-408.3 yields 9.446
